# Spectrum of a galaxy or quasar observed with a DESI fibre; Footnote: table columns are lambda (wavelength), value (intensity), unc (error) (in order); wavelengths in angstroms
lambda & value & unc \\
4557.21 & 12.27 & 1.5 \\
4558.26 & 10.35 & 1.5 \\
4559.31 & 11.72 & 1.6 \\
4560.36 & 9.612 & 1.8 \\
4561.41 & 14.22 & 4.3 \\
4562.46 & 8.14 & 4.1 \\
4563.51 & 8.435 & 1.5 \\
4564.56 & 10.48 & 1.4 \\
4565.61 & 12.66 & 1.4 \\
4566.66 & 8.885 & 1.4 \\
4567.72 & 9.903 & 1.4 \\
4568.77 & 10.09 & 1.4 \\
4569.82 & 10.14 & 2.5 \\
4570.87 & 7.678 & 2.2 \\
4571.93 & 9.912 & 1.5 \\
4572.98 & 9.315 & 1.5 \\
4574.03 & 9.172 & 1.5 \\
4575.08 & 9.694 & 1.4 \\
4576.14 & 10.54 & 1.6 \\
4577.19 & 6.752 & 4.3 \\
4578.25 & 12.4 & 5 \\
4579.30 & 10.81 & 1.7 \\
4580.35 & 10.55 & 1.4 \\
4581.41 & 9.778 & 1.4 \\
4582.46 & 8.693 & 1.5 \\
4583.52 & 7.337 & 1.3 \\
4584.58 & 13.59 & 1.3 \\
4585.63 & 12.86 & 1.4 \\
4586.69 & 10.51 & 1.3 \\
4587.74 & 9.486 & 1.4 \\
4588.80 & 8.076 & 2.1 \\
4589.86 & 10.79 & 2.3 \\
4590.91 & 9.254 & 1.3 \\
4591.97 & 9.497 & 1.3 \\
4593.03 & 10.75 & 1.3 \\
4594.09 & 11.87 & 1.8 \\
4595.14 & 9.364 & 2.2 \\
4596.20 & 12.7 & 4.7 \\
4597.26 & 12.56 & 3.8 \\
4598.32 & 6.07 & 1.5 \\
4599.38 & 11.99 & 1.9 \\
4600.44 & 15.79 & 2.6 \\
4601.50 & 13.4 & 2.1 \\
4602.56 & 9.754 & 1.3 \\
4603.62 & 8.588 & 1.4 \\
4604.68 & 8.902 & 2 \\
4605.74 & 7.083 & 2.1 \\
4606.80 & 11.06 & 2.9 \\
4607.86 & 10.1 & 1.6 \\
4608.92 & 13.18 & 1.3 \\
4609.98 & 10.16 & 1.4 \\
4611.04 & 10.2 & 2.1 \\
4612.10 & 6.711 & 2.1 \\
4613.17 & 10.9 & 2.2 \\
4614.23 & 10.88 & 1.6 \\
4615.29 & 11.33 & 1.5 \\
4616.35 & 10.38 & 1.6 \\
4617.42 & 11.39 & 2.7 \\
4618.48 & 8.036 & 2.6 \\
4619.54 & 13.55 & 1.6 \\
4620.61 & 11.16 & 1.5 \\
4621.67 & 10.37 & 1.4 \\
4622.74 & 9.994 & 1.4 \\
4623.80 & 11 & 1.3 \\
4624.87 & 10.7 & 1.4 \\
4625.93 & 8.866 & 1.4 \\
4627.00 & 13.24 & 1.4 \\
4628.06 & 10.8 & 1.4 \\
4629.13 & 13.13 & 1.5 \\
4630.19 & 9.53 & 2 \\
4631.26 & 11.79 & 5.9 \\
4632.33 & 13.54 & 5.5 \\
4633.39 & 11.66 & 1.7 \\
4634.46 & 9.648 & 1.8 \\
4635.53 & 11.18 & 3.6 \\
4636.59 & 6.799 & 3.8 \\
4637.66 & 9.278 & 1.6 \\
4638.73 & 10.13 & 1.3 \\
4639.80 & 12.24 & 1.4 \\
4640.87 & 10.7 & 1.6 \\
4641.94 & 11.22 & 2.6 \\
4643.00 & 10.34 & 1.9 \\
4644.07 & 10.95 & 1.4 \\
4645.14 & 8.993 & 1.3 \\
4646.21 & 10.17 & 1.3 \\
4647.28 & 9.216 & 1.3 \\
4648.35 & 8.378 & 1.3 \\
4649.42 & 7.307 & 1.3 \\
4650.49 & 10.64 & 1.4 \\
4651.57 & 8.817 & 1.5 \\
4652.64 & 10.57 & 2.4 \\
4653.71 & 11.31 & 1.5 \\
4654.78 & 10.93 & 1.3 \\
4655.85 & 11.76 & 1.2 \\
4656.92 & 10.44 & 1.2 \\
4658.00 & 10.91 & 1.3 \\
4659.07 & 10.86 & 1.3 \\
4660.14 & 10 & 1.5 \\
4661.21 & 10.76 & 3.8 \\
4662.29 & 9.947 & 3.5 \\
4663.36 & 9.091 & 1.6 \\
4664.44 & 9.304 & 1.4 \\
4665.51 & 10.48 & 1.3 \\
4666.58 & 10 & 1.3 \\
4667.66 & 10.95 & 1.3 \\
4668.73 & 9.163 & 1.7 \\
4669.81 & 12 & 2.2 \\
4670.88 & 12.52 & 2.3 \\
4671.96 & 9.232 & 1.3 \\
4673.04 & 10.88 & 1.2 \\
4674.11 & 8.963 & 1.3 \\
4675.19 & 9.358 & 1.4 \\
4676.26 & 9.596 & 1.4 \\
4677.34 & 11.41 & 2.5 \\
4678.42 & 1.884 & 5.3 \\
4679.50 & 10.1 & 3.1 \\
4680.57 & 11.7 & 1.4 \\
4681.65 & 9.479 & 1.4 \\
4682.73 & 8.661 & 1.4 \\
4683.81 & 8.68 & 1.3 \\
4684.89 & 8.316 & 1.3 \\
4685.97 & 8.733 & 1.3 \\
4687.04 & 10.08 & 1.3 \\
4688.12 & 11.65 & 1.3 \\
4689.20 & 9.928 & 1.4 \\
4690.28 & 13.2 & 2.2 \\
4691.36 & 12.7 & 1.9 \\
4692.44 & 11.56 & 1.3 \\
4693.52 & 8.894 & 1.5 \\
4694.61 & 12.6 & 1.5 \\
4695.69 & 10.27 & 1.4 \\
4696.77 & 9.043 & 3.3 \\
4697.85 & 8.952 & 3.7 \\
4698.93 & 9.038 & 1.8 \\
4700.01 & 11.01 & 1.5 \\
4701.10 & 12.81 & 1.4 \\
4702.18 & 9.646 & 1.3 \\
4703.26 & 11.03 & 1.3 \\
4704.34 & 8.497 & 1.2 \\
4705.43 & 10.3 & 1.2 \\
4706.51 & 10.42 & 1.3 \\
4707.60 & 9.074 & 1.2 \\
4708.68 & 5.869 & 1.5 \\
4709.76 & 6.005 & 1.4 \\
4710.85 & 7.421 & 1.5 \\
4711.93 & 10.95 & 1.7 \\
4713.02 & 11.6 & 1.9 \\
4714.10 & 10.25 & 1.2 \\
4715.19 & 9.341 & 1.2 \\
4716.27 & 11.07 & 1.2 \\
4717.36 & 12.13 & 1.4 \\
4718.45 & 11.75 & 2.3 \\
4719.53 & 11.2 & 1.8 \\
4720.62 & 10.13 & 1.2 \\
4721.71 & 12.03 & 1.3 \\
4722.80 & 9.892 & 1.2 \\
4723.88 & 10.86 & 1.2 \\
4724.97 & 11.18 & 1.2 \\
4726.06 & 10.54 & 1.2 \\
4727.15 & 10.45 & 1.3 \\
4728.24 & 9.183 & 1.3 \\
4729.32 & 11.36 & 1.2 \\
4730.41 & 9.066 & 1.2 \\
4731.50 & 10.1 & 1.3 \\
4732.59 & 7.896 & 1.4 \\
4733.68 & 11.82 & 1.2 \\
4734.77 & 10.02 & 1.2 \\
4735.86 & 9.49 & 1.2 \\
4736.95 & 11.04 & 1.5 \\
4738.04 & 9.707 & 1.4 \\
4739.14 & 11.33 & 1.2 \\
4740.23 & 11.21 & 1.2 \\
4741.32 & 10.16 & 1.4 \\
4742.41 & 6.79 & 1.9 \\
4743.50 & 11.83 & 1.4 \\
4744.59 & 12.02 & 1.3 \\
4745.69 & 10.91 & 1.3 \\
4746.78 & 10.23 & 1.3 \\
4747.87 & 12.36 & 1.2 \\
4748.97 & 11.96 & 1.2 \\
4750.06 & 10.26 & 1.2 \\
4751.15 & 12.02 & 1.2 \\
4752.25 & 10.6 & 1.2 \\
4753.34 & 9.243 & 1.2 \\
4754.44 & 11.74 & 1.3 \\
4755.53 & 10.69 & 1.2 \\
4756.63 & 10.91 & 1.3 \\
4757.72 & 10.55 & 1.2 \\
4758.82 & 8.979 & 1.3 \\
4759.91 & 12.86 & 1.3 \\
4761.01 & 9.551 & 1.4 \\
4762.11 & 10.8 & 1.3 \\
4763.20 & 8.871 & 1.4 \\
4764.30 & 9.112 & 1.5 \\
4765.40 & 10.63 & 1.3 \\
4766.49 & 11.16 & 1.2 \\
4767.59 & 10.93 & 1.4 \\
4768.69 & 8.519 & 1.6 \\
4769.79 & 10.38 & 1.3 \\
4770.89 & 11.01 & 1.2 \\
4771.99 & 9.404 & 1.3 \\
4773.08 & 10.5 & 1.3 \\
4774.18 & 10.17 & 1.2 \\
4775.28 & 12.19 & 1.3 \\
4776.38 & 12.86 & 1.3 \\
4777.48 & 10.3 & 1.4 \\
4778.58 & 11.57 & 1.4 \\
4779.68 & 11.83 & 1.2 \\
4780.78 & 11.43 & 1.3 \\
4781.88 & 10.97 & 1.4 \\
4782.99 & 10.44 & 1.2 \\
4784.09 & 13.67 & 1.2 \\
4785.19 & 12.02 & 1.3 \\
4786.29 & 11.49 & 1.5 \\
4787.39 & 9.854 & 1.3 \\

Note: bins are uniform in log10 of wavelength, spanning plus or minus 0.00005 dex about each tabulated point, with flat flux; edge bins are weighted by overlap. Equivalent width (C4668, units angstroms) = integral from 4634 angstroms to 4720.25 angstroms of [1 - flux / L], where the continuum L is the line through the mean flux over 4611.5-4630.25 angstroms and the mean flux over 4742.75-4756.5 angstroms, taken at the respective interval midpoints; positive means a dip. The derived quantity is 6.6 angstroms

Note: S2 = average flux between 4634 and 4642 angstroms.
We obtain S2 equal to 10.1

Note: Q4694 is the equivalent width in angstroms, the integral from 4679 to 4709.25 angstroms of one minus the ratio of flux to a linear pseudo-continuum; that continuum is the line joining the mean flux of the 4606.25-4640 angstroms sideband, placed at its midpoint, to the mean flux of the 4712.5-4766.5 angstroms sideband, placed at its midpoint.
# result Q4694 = 1.6 angstroms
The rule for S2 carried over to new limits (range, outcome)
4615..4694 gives 10.3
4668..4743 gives 10.1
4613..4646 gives 10.8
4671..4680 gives 9.08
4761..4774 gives 10.1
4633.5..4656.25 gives 10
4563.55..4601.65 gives 10.3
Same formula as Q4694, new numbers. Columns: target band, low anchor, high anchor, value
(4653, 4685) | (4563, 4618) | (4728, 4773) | 1.1 angstroms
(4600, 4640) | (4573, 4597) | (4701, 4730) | -1.9 angstroms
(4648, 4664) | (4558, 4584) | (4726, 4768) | 0.1 angstroms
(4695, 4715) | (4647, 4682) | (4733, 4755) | 1.5 angstroms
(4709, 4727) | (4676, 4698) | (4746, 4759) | 0.0 angstroms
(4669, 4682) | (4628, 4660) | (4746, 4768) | 0.9 angstroms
